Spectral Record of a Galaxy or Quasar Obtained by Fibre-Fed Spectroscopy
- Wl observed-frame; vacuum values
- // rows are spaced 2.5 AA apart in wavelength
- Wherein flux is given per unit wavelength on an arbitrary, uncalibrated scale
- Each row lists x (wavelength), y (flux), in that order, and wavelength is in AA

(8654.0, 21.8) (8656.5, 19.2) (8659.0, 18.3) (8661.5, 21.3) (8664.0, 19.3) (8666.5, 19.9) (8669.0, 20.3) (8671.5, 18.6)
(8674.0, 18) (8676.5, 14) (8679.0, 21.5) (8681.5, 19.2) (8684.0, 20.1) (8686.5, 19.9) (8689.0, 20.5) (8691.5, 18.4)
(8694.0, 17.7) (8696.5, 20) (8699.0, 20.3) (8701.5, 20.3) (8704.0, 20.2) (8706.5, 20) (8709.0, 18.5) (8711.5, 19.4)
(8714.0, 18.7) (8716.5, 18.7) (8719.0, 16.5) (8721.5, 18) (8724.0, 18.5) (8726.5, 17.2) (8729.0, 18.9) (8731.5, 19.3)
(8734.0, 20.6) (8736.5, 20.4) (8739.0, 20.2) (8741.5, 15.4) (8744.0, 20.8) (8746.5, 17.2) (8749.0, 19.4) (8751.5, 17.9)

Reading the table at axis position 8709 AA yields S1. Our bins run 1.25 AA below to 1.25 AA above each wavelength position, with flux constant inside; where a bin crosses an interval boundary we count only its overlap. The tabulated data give 18.5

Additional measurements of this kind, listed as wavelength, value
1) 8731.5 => 19.3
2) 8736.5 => 20.4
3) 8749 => 19.4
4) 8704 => 20.2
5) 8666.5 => 19.9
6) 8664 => 19.3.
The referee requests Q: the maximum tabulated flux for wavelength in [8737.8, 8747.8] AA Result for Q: 20.8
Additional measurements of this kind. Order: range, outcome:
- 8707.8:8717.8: 19.4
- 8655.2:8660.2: 19.2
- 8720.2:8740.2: 20.6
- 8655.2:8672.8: 21.3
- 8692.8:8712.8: 20.3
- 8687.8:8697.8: 20.5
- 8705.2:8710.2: 20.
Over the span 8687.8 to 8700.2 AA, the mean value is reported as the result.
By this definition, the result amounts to 19.4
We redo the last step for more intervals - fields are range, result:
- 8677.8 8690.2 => 20.2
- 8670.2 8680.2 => 18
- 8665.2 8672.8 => 19.6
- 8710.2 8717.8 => 18.9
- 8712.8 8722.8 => 18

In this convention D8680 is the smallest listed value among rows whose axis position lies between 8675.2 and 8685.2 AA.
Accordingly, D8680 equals 14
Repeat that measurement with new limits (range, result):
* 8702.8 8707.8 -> 20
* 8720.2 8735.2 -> 17.2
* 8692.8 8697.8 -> 17.7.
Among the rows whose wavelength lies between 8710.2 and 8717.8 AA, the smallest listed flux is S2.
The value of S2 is 18.7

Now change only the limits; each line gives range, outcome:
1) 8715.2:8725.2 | 16.5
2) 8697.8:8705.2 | 20.2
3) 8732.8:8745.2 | 15.4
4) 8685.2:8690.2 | 19.9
